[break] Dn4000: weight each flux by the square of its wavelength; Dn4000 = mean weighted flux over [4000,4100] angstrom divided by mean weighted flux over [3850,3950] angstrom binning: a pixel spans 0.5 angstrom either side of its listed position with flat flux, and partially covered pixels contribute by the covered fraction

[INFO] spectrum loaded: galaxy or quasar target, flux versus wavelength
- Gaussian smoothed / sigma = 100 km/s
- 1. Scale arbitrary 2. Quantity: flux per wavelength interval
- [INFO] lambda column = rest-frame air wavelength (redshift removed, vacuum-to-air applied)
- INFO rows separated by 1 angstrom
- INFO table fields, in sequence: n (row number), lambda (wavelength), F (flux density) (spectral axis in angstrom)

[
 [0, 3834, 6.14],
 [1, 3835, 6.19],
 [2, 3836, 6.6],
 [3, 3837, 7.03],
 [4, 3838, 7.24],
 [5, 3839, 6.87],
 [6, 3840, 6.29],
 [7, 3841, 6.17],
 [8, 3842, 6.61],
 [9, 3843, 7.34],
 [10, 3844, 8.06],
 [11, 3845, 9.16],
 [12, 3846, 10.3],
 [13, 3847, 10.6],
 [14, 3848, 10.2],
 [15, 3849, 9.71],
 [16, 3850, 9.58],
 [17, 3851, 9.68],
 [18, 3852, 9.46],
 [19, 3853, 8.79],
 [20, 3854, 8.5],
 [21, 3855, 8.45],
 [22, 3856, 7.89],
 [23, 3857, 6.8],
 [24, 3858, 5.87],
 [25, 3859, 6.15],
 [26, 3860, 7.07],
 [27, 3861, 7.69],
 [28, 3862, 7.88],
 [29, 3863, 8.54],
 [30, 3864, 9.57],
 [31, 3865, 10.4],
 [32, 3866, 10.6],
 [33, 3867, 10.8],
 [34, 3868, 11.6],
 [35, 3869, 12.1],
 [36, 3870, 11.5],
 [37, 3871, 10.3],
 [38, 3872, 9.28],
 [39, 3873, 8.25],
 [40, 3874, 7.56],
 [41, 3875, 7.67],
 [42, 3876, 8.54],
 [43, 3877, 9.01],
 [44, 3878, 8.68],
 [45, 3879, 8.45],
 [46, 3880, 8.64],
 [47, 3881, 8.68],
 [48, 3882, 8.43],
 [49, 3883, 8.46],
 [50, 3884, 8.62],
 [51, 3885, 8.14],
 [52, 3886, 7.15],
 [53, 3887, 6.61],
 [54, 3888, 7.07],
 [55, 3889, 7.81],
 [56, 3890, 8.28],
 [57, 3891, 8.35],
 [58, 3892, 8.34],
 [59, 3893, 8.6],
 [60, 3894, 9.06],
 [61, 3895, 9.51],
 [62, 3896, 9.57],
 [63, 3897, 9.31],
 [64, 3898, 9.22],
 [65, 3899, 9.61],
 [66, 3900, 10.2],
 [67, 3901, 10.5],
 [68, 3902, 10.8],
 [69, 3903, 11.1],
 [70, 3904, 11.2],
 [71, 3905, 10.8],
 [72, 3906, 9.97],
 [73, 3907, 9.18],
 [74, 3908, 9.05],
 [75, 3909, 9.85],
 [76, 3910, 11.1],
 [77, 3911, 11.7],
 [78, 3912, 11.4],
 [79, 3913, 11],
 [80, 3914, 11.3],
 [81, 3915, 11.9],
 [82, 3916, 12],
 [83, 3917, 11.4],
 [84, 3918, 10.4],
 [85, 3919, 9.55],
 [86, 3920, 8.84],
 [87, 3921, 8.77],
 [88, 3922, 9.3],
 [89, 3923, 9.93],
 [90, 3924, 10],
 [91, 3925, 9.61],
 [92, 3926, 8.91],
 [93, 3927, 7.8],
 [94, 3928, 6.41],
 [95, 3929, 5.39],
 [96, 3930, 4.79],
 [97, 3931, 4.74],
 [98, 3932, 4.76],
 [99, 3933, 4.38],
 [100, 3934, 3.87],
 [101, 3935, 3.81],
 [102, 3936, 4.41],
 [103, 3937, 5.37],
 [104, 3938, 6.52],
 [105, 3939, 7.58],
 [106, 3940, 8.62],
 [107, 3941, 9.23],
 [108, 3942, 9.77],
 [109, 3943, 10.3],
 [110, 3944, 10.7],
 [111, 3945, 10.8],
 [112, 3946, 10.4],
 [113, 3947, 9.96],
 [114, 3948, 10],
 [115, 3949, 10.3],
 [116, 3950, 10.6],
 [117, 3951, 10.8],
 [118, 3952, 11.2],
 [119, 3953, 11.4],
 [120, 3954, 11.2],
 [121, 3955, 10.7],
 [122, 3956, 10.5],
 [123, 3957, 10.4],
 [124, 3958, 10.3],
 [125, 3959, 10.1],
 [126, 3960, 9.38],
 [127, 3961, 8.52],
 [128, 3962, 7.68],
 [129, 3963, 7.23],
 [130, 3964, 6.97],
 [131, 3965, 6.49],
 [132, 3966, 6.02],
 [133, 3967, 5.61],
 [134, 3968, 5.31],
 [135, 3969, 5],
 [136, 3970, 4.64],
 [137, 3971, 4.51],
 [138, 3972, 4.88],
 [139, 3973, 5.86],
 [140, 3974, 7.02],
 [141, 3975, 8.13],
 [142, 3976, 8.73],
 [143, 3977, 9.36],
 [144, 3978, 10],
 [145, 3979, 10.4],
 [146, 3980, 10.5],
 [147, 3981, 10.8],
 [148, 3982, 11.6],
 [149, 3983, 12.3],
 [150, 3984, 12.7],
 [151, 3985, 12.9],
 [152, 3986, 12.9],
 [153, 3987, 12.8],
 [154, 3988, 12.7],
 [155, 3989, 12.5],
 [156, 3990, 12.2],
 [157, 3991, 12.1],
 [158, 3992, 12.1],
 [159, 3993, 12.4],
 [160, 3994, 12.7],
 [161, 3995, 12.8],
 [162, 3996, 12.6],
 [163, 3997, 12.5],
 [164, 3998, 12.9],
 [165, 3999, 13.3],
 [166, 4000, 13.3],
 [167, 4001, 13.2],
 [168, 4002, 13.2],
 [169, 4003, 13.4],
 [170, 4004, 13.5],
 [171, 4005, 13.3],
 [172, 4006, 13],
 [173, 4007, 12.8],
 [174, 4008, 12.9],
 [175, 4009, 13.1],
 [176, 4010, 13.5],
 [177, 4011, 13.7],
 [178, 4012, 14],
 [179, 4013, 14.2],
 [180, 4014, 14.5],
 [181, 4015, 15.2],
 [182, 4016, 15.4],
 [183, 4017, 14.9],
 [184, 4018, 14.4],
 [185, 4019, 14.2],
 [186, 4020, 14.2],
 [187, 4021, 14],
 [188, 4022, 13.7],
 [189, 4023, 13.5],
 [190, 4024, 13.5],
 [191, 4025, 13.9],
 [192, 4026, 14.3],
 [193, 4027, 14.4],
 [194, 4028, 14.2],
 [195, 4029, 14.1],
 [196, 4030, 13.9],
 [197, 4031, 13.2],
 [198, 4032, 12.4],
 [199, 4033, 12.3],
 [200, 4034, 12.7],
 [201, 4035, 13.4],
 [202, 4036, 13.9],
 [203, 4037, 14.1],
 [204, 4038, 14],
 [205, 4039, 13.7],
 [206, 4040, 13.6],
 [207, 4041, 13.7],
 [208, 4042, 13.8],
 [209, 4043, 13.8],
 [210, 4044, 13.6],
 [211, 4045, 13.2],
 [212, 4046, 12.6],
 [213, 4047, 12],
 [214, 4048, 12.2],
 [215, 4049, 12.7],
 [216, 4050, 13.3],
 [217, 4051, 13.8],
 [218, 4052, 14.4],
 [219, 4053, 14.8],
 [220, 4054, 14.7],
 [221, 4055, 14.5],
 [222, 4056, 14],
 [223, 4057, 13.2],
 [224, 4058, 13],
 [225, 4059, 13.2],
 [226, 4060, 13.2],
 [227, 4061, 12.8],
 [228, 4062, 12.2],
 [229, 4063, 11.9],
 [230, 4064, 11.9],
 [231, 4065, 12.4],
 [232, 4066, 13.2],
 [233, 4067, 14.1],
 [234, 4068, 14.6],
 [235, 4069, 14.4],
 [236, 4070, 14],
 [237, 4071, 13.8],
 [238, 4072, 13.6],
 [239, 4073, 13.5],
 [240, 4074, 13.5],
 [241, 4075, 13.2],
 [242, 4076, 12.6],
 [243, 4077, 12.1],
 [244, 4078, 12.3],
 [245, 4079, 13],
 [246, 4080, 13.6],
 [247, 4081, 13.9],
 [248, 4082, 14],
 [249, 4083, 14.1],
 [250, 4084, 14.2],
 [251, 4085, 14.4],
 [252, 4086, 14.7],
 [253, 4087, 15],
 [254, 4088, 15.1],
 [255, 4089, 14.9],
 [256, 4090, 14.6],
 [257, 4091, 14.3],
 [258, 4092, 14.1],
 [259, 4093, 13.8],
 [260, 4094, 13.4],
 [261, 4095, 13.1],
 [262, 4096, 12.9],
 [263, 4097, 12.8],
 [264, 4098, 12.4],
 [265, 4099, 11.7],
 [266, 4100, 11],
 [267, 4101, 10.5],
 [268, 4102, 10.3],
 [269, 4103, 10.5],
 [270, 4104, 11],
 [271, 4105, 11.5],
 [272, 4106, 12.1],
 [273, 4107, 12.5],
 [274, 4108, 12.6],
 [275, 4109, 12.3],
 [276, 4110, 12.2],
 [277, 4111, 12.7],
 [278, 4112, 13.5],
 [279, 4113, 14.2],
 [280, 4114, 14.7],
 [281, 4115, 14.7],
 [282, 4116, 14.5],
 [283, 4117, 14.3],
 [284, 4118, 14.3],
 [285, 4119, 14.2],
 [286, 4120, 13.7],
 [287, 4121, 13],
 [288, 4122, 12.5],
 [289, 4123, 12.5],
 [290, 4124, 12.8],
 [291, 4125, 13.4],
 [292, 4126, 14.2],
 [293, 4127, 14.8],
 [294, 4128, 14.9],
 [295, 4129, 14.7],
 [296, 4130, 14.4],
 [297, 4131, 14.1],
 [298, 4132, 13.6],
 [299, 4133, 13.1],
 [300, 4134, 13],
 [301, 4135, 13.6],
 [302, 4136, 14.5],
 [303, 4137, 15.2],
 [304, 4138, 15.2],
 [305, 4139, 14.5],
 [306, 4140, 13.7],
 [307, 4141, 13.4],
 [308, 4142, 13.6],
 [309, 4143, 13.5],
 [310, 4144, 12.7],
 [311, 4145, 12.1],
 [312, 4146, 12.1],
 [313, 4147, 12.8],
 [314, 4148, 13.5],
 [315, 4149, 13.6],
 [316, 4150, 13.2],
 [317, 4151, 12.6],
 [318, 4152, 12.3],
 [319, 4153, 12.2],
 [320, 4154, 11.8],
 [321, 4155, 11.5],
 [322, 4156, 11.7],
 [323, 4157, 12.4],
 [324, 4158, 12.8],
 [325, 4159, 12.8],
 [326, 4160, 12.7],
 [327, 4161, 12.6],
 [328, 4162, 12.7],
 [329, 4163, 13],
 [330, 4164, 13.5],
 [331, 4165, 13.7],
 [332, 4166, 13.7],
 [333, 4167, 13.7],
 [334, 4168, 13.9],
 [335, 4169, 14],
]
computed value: 1.65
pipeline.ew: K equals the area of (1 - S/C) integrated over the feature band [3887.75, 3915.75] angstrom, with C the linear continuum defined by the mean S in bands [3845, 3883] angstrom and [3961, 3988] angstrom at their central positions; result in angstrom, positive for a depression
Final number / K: -3.3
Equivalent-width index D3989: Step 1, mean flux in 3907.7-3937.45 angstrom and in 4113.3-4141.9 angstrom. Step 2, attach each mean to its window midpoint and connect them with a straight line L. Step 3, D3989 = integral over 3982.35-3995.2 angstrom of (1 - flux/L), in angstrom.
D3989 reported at -2.9 angstrom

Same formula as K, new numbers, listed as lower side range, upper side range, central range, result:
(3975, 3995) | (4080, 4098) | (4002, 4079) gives -4.0 angstrom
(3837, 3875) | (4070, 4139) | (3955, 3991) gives 6.0 angstrom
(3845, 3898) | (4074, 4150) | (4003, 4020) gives -3.6 angstrom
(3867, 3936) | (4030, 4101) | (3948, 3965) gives 1.1 angstrom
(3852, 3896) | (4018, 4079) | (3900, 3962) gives 5.5 angstrom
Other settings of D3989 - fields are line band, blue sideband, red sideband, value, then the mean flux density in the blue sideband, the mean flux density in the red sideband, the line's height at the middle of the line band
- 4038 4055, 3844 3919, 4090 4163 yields -2.40 angstrom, 9.33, 13.1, 11.9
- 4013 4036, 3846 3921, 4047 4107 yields -3.38 angstrom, 9.33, 13.2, 12.2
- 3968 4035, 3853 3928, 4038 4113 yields -2.83 angstrom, 9.25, 13.2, 11.6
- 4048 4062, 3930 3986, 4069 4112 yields -2.05 angstrom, 8.47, 13.1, 11.8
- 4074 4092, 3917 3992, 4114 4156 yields -2.53 angstrom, 8.83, 13.5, 12.2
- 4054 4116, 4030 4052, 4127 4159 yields 0.47 angstrom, 13.3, 13.3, 13.3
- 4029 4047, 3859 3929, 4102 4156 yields -2.53 angstrom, 9.35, 13.2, 11.7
